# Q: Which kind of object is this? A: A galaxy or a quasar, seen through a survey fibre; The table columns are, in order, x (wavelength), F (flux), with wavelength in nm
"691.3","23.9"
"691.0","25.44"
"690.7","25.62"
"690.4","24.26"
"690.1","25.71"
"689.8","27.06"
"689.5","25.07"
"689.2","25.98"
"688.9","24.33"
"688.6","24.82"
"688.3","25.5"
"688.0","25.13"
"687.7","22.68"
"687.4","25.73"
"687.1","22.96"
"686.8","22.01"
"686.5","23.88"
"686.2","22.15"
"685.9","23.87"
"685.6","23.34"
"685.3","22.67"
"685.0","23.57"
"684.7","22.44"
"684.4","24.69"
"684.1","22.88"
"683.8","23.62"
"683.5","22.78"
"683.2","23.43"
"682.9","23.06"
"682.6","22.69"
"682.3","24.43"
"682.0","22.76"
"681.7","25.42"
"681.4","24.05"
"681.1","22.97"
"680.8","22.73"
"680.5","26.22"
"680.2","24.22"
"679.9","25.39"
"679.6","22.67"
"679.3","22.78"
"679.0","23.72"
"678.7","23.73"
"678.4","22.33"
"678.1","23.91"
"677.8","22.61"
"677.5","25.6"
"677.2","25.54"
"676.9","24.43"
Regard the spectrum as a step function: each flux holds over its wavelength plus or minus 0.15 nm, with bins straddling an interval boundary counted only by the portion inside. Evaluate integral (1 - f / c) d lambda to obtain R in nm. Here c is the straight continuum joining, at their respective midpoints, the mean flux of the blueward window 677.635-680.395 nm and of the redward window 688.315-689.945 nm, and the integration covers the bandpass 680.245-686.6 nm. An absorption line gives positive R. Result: 0.22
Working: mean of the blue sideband 23.5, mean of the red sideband 25.5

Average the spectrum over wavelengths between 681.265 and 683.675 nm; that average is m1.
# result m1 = 23.6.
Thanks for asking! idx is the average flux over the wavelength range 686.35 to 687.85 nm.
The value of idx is 23.5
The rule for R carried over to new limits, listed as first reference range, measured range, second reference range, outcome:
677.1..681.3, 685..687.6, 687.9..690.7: 0.16 nm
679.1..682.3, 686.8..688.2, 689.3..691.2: 0.06 nm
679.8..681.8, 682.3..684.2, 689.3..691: 0.12 nm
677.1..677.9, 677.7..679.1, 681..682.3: 0.07 nm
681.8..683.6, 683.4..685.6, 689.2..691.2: 0.05 nm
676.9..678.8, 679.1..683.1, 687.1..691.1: 0.09 nm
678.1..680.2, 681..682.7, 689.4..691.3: 0.01 nm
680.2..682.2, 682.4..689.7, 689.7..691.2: 0.32 nm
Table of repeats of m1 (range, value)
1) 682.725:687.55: 23.3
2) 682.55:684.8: 23.2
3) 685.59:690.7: 24.4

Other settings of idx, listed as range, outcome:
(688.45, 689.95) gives 25.5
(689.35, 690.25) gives 25.9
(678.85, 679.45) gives 23.2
